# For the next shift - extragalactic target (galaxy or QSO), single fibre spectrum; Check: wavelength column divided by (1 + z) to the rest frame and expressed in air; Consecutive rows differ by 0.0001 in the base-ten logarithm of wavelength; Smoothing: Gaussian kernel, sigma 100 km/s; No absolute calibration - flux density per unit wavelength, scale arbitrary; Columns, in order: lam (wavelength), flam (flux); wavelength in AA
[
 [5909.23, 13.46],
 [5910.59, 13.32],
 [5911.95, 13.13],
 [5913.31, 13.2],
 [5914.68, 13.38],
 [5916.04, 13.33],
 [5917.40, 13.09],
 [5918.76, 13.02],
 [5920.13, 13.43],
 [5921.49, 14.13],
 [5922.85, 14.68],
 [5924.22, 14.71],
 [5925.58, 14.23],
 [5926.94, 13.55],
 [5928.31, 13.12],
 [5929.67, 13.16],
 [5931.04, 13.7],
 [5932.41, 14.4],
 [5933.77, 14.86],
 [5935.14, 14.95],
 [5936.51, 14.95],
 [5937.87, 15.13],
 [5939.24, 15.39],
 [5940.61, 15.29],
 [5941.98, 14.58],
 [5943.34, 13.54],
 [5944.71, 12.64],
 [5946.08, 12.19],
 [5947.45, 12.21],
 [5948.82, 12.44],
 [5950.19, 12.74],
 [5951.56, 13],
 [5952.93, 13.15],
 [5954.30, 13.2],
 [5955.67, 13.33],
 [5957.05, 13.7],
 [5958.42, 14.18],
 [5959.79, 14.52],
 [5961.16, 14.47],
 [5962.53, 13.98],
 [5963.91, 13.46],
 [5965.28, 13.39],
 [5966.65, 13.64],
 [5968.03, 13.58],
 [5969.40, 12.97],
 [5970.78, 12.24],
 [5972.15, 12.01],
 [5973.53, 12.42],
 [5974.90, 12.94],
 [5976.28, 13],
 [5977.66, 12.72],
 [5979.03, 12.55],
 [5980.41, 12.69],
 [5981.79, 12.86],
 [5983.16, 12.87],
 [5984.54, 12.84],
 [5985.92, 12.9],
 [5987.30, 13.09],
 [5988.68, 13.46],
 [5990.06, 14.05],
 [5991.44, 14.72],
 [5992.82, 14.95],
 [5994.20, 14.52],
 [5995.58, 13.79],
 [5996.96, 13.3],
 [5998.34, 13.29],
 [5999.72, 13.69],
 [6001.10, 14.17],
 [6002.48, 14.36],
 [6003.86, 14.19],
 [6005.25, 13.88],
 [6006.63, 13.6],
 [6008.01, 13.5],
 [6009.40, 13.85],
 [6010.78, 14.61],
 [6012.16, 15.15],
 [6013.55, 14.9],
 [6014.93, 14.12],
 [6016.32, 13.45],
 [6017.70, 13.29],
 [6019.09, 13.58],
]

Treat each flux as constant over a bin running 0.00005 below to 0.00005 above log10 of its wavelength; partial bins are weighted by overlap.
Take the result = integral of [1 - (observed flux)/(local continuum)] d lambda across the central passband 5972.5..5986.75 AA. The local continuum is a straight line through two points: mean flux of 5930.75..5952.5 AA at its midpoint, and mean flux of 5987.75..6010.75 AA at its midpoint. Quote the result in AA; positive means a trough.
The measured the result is 1.2 AA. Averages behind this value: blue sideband 13.9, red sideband 14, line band 12.8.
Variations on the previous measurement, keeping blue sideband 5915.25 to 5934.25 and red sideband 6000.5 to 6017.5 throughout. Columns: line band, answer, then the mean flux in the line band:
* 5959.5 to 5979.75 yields 1.18 AA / 13.2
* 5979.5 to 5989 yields 0.75 AA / 12.9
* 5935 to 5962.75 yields 0.27 AA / 13.8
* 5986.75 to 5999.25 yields 0.14 AA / 13.9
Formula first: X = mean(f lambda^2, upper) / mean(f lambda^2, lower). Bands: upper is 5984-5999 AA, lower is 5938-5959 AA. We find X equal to 1.03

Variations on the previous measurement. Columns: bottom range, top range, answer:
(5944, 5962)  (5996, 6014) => 1.08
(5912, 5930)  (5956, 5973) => 1.01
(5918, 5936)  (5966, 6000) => 0.96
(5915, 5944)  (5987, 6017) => 1.02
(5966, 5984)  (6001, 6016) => 1.12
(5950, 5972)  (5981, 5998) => 1.02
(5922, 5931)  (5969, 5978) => 0.92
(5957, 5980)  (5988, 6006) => 1.07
